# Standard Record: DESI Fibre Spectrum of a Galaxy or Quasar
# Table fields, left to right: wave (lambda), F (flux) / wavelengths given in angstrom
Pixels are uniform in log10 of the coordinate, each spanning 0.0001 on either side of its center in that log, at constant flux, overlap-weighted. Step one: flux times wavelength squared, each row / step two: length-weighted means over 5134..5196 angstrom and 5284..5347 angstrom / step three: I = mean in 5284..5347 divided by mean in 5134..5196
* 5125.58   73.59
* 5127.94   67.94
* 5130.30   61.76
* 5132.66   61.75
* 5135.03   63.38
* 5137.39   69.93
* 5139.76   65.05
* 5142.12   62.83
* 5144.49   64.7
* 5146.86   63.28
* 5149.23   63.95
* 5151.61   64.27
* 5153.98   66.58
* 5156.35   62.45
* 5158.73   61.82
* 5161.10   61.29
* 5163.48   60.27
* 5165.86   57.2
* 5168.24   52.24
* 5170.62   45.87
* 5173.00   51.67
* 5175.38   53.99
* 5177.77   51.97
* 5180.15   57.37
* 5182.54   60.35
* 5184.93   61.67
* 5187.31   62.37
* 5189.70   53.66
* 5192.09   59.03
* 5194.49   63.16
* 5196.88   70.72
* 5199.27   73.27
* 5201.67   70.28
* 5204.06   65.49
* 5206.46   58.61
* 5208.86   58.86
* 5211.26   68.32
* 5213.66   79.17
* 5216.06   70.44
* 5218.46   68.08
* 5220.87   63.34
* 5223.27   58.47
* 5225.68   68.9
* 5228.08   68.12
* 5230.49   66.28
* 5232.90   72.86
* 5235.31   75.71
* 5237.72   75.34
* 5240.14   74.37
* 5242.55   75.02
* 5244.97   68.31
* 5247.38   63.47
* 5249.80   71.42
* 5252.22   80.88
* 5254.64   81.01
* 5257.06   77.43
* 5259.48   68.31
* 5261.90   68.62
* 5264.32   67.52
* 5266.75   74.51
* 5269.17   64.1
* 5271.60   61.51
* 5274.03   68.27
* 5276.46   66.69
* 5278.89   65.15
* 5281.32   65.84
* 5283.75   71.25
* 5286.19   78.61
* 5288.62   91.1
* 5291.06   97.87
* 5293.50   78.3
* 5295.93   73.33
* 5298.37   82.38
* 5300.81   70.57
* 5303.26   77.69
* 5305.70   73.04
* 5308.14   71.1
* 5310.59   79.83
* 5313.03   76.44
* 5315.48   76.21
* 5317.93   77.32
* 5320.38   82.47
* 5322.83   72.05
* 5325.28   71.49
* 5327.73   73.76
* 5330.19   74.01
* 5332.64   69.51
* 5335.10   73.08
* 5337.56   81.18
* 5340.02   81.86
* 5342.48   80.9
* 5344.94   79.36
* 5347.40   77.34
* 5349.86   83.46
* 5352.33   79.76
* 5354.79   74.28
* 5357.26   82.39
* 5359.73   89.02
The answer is 1.37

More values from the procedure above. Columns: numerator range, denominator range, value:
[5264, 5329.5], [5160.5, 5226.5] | 1.26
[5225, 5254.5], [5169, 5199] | 1.27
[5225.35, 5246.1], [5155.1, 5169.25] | 1.24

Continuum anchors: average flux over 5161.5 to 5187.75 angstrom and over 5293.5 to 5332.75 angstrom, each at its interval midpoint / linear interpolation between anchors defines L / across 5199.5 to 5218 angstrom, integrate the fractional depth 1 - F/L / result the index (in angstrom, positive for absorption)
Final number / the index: -2.1 angstrom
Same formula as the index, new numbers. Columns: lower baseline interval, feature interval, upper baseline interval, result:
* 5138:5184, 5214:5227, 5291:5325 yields -0.1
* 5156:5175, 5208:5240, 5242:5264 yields -0.9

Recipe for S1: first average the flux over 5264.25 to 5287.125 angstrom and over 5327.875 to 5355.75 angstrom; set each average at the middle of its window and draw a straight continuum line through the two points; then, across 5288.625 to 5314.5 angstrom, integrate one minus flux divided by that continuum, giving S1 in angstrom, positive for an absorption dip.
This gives -2.5 angstrom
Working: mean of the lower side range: 68.2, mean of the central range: 78.6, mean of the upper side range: 77.6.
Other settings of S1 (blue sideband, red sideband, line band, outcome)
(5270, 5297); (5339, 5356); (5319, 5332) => 0.5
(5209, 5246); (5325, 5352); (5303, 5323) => -0.2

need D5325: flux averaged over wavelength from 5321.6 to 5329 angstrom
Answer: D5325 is 72.4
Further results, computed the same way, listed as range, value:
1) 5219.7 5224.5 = 60.9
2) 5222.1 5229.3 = 65.2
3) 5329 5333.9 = 71.8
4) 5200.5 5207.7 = 64.8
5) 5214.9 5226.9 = 65.9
